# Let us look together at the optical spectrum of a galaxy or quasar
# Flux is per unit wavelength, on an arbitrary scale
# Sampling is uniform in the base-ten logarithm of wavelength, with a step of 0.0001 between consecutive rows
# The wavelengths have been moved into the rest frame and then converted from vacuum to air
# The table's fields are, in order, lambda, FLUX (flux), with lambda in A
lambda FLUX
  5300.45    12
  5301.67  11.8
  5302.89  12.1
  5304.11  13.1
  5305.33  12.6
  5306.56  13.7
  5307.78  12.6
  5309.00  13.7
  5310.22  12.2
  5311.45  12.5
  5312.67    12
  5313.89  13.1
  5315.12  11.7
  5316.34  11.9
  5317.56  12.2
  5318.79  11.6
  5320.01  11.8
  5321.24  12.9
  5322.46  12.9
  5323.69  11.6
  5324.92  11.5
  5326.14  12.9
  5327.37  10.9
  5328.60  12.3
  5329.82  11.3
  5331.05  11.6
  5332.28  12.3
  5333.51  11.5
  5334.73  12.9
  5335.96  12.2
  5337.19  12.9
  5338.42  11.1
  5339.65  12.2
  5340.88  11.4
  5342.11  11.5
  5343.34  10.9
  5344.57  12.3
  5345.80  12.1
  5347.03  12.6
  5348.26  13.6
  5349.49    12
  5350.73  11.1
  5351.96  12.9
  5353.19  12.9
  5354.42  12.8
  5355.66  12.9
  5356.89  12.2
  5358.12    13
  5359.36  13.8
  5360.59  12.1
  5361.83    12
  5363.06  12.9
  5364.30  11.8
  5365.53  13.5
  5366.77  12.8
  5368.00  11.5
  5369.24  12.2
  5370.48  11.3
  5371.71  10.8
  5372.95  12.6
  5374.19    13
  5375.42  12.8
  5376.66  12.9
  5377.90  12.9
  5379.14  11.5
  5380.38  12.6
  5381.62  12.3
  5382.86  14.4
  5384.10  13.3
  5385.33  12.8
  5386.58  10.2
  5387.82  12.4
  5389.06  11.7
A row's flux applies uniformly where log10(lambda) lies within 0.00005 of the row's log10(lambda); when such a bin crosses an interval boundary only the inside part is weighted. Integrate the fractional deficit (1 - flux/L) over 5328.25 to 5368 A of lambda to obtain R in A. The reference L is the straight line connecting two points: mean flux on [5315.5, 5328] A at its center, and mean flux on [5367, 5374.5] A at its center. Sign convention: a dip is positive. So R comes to -1.1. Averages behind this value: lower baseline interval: 12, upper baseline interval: 11.9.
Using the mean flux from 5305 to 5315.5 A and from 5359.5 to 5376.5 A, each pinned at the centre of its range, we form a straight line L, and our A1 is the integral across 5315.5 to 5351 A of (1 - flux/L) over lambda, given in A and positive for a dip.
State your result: 1.5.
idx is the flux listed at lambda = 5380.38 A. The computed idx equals 12.6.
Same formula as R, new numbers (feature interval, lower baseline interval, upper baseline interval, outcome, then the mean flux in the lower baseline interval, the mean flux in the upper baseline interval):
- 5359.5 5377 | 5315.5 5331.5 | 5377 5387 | 0.1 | 12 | 12.5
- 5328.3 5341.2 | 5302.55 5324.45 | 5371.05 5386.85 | 0.5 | 12.5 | 12.5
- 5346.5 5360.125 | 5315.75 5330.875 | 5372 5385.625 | -0.3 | 12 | 12.8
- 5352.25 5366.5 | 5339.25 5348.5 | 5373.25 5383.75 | -0.4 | 12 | 12.8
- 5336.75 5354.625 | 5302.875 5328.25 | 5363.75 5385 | 0.4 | 12.4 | 12.5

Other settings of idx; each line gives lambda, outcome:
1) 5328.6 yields 12.3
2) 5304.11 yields 13.1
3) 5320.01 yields 11.8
